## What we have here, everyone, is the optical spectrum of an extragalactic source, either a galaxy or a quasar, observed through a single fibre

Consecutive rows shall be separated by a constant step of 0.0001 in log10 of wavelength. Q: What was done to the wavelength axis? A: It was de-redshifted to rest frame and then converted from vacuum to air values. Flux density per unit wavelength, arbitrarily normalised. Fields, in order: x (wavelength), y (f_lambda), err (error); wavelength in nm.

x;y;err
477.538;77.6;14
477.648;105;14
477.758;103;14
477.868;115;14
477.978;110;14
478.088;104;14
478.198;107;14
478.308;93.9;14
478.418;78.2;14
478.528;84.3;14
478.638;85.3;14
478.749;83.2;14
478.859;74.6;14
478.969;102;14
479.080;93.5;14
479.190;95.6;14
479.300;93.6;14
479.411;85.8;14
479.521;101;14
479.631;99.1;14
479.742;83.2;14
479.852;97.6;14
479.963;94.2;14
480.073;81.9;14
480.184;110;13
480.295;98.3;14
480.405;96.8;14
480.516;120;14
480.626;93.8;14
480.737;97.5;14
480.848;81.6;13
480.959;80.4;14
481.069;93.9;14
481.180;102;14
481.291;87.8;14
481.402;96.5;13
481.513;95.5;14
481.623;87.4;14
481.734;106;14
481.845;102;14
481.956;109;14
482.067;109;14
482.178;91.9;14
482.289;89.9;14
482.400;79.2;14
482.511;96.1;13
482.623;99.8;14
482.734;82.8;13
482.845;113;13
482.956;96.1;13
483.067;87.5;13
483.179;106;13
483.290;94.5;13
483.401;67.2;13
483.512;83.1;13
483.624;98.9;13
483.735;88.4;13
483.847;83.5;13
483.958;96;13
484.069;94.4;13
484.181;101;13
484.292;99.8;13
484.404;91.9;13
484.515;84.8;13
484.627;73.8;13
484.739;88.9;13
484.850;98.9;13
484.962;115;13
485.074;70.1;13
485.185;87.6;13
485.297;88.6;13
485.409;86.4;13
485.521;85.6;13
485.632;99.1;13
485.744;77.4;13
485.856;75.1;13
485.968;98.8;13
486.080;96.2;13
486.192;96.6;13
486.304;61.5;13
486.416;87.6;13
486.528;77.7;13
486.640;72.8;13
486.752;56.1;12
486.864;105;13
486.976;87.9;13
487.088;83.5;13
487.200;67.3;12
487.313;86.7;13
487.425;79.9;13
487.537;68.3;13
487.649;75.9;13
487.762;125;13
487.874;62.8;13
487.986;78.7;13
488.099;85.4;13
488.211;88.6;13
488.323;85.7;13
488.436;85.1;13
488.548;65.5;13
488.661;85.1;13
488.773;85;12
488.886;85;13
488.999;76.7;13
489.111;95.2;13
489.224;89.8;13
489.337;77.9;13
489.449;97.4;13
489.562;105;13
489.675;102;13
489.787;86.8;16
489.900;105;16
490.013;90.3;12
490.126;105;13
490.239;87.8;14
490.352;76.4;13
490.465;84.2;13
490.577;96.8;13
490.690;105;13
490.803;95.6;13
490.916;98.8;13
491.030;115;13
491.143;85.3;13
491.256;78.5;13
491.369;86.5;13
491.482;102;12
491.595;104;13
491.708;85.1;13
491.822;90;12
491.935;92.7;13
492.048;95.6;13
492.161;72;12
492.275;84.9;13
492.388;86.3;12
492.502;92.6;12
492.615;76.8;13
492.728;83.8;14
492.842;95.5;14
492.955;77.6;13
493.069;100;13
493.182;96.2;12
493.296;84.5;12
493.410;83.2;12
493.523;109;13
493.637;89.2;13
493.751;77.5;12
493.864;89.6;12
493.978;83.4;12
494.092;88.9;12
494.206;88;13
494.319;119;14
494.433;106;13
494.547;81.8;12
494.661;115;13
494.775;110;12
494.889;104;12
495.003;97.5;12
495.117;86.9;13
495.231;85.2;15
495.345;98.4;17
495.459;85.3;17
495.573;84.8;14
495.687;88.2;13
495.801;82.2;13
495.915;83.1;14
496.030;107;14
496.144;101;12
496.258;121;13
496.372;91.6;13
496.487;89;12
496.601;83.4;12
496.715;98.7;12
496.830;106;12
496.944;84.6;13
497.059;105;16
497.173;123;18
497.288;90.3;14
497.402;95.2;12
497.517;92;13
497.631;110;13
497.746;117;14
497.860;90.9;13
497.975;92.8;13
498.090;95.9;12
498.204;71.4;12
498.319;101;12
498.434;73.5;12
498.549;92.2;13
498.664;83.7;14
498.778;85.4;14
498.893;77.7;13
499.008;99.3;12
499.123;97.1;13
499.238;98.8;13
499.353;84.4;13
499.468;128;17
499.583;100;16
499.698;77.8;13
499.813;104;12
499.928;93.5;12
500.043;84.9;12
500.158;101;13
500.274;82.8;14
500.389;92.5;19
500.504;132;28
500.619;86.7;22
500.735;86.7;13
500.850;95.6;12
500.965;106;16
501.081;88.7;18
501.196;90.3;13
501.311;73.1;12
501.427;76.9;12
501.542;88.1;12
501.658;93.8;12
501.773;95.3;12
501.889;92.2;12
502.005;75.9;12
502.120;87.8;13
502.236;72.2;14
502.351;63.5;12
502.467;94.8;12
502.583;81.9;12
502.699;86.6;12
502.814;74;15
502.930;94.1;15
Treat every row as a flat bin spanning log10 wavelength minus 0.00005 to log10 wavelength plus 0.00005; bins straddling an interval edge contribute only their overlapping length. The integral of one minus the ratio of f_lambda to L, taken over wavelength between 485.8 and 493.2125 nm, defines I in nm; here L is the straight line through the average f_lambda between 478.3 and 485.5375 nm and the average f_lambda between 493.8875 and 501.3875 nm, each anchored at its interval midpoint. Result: 0.48 nm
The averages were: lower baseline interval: 92.7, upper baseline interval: 94.8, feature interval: 87.6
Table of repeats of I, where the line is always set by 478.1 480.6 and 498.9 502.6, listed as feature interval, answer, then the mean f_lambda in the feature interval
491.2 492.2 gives 0.03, 90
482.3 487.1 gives 0.23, 88.7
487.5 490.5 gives 0.17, 87.4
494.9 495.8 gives 0.02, 89.8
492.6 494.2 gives 0.06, 88.5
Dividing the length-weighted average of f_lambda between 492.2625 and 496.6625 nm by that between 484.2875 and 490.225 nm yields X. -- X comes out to 1.1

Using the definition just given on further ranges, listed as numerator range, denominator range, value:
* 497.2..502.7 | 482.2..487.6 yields 1.04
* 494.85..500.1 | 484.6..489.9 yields 1.10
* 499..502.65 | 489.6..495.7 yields 0.99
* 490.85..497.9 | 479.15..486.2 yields 1.01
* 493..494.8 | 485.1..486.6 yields 1.11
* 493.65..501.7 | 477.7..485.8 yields 1.01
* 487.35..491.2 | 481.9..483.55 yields 0.95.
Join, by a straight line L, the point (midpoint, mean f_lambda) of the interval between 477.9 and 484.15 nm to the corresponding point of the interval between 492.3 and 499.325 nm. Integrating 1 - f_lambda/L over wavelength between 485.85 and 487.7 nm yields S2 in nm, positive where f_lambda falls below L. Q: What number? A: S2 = 0.25 nm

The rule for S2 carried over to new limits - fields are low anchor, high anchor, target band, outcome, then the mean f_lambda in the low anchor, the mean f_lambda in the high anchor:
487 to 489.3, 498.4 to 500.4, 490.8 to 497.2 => -0.41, 82.8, 92.2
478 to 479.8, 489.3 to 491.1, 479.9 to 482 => -0.09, 91.9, 95.7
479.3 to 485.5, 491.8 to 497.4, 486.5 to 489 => 0.32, 93.5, 93.2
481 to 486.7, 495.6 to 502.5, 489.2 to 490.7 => -0.02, 91.2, 92.9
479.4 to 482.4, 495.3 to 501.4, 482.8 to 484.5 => 0.05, 95.9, 94.3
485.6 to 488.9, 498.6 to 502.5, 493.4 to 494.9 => -0.16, 82.7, 90.9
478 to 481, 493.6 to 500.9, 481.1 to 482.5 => -0.04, 93.4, 94.8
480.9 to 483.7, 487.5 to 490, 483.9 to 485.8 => 0.02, 94.2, 87.1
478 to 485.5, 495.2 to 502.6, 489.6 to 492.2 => -0.01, 93.2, 92.6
